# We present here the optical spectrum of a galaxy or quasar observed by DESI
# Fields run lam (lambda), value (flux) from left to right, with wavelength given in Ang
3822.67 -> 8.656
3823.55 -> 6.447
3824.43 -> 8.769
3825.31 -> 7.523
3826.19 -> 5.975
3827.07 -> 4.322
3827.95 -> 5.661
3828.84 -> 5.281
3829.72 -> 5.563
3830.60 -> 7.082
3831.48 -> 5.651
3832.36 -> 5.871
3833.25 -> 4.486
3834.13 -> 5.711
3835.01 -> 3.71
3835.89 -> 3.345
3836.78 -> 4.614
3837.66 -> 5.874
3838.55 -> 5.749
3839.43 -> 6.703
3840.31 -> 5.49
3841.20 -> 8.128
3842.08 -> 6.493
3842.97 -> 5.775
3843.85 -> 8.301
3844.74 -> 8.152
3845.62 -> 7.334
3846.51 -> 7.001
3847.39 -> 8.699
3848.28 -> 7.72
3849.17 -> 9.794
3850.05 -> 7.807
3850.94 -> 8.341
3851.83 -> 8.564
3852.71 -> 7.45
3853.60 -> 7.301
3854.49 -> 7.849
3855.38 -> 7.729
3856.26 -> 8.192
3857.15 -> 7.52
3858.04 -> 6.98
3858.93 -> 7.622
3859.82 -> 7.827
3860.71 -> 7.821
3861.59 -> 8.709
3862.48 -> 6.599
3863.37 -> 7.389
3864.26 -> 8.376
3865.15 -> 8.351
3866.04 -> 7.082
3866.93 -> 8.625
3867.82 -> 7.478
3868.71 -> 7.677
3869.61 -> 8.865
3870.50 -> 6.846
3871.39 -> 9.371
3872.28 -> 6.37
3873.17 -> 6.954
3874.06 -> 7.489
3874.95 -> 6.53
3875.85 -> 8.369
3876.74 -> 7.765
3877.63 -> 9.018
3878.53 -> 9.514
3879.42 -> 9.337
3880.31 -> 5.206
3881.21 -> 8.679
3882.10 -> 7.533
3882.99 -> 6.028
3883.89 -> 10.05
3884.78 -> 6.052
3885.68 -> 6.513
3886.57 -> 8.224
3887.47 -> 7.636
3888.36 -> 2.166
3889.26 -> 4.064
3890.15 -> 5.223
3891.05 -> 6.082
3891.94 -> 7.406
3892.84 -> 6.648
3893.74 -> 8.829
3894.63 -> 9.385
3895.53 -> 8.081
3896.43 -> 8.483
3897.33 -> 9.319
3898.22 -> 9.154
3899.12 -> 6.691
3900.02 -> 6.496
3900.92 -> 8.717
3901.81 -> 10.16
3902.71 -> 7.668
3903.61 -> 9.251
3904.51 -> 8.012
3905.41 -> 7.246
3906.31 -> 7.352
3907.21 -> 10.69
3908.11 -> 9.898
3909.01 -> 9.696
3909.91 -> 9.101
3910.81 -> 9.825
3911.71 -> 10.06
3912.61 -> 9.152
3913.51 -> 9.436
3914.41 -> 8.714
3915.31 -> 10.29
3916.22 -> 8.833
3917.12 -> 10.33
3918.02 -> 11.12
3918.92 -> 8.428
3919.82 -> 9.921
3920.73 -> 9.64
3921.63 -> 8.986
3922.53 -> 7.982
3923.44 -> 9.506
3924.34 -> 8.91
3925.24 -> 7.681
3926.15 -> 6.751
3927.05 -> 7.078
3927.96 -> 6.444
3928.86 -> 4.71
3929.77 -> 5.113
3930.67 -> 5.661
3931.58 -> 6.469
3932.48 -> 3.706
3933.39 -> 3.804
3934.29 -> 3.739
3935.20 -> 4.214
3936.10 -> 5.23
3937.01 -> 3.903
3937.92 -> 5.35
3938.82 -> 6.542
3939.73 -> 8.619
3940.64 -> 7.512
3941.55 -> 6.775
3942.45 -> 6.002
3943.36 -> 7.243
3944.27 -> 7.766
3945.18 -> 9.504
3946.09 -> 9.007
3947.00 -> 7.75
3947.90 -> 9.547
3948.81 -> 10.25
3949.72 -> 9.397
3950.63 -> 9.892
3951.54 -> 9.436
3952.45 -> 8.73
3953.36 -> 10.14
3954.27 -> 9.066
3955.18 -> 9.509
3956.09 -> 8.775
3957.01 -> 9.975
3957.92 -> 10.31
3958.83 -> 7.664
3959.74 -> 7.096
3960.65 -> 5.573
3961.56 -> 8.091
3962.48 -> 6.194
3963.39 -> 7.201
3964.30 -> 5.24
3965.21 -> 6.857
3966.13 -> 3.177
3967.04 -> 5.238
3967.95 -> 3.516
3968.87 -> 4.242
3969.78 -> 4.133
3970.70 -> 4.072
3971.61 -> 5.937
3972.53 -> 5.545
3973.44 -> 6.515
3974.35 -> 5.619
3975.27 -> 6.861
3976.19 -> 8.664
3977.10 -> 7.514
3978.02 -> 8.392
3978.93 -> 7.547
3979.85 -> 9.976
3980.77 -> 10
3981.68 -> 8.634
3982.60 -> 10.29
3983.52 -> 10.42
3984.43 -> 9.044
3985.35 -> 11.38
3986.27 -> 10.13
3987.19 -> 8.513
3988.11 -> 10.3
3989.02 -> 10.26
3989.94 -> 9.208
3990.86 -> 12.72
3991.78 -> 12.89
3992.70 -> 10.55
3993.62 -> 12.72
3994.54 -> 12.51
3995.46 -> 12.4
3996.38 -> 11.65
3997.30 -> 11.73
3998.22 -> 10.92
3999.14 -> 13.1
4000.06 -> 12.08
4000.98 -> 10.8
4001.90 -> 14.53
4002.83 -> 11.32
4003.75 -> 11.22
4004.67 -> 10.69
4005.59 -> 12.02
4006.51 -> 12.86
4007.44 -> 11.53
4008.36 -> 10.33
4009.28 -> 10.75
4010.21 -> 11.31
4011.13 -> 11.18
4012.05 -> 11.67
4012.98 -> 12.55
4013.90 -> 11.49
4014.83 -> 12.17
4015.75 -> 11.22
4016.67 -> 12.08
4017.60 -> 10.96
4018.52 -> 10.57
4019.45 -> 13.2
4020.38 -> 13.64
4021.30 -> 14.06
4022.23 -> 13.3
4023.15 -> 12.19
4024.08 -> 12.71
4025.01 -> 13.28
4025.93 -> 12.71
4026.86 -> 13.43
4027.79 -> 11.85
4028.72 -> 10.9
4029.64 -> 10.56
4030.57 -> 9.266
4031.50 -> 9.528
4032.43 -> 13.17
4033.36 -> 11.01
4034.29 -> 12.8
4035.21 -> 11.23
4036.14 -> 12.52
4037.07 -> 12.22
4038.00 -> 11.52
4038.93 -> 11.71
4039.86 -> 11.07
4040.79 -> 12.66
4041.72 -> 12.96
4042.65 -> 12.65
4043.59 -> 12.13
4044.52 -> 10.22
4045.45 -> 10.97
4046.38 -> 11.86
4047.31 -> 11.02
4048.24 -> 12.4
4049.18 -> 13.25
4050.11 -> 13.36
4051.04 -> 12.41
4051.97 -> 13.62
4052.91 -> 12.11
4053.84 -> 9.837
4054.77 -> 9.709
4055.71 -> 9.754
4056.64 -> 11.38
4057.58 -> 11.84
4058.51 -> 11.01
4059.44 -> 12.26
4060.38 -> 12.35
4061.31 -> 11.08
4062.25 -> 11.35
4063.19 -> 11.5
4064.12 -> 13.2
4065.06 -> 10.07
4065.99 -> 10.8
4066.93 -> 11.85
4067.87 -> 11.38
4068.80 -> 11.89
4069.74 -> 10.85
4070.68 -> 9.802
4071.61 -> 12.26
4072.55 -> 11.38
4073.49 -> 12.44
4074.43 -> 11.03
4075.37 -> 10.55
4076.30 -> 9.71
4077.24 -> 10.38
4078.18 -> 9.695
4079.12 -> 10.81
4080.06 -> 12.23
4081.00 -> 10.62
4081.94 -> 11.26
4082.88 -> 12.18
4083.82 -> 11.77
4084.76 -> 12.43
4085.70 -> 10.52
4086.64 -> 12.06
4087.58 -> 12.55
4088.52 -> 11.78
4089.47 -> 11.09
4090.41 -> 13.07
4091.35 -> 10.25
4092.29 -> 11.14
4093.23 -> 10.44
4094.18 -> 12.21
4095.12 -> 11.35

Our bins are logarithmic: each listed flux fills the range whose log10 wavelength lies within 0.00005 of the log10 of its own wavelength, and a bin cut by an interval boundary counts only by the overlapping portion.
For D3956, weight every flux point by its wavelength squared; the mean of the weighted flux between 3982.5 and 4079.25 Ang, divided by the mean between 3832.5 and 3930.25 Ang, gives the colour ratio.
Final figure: 1.61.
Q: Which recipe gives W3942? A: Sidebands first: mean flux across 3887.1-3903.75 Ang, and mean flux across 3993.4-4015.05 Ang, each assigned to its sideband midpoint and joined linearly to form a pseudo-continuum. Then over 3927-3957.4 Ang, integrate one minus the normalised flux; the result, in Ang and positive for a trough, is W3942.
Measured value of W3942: 6.84 Ang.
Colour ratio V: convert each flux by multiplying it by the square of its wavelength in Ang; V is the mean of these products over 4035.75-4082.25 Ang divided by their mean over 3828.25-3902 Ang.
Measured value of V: 1.75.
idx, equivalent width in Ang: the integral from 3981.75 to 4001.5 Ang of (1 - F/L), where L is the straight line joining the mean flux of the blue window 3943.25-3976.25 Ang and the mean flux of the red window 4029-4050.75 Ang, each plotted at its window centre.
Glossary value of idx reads -4.24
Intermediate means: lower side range 7.38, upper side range 11.7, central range 11.1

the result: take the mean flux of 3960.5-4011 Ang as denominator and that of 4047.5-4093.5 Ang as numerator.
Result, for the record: 1.24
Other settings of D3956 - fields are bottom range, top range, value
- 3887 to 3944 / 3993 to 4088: 1.65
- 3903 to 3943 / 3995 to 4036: 1.62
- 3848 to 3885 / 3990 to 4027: 1.65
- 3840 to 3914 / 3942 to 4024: 1.29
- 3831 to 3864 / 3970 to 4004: 1.51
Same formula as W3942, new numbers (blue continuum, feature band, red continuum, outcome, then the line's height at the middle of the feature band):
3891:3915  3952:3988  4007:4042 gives 9.7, 10.4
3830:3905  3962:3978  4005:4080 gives 6.7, 9.87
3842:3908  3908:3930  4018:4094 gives -0.2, 8.68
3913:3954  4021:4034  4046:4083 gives -2.1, 10.4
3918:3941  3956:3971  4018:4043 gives 3.9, 8.53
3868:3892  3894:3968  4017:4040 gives 7.4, 8.86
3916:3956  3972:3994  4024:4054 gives 0.8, 9.6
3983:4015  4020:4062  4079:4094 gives -1.6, 11.5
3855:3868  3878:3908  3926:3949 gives -1.9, 7.22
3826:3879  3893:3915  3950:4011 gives -2.3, 7.96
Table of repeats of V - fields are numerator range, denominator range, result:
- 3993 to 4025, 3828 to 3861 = 1.91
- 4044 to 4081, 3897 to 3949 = 1.55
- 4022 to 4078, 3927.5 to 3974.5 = 1.80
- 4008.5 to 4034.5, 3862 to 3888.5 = 1.68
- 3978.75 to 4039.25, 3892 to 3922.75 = 1.36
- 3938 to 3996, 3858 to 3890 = 1.17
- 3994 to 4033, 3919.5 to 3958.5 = 1.63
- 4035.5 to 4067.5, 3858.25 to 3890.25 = 1.72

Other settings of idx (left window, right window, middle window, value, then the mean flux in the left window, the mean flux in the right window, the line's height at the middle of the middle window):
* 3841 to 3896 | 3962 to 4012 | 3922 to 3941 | 5.25 Ang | 7.56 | 9.33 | 8.5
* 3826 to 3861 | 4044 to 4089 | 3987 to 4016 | -4.33 Ang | 6.74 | 11.4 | 10.1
